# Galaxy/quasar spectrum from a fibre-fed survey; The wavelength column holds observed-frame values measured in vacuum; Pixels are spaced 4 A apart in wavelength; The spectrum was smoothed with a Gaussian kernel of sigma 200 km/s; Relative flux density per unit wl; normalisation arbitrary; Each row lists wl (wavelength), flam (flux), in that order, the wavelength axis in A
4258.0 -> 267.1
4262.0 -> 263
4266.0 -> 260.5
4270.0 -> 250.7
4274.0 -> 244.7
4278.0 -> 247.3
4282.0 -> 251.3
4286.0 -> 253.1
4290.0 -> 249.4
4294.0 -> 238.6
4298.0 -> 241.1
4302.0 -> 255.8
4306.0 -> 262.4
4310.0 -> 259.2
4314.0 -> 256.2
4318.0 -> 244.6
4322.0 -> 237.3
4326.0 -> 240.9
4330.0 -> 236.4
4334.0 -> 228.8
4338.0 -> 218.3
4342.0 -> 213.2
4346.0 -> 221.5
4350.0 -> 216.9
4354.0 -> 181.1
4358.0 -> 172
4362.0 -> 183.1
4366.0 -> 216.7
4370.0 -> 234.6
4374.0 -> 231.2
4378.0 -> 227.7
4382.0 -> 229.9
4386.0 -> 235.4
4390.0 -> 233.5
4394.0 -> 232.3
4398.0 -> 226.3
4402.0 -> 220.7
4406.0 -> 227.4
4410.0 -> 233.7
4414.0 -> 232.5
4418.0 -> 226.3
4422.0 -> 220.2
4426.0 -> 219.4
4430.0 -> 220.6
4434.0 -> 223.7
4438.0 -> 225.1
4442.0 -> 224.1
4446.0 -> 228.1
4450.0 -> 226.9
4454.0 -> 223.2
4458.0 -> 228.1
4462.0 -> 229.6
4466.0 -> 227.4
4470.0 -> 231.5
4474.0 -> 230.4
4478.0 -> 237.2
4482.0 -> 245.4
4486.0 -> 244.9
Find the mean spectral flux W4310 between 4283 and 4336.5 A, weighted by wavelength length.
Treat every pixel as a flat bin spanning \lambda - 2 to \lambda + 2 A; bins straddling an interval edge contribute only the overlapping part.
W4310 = 246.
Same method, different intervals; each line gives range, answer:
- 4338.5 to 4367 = 201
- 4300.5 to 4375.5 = 227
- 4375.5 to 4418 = 230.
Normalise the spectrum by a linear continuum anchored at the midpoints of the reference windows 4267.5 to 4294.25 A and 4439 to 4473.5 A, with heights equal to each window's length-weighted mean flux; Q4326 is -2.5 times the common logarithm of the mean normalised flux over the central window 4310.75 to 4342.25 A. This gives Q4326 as 0.03 mag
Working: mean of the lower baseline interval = 249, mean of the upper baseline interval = 227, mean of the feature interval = 237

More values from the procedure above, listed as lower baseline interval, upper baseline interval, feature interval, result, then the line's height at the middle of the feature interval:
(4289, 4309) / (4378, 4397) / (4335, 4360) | 0.17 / 240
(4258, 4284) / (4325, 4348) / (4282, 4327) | -0.04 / 240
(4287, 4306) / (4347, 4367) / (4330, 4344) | -0.05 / 212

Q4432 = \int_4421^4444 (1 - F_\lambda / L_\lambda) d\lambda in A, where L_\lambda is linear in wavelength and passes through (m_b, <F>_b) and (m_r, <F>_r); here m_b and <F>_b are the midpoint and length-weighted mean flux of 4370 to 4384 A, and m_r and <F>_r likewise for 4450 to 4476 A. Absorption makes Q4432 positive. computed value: 0.7 A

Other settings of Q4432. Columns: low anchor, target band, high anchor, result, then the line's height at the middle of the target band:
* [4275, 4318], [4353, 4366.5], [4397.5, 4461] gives 3.0 A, 239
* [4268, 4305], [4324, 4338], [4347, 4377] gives -0.6 A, 224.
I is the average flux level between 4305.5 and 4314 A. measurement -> 259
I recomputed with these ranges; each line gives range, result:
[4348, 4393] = 215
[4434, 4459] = 226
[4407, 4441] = 225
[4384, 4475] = 227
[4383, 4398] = 232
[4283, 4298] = 247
